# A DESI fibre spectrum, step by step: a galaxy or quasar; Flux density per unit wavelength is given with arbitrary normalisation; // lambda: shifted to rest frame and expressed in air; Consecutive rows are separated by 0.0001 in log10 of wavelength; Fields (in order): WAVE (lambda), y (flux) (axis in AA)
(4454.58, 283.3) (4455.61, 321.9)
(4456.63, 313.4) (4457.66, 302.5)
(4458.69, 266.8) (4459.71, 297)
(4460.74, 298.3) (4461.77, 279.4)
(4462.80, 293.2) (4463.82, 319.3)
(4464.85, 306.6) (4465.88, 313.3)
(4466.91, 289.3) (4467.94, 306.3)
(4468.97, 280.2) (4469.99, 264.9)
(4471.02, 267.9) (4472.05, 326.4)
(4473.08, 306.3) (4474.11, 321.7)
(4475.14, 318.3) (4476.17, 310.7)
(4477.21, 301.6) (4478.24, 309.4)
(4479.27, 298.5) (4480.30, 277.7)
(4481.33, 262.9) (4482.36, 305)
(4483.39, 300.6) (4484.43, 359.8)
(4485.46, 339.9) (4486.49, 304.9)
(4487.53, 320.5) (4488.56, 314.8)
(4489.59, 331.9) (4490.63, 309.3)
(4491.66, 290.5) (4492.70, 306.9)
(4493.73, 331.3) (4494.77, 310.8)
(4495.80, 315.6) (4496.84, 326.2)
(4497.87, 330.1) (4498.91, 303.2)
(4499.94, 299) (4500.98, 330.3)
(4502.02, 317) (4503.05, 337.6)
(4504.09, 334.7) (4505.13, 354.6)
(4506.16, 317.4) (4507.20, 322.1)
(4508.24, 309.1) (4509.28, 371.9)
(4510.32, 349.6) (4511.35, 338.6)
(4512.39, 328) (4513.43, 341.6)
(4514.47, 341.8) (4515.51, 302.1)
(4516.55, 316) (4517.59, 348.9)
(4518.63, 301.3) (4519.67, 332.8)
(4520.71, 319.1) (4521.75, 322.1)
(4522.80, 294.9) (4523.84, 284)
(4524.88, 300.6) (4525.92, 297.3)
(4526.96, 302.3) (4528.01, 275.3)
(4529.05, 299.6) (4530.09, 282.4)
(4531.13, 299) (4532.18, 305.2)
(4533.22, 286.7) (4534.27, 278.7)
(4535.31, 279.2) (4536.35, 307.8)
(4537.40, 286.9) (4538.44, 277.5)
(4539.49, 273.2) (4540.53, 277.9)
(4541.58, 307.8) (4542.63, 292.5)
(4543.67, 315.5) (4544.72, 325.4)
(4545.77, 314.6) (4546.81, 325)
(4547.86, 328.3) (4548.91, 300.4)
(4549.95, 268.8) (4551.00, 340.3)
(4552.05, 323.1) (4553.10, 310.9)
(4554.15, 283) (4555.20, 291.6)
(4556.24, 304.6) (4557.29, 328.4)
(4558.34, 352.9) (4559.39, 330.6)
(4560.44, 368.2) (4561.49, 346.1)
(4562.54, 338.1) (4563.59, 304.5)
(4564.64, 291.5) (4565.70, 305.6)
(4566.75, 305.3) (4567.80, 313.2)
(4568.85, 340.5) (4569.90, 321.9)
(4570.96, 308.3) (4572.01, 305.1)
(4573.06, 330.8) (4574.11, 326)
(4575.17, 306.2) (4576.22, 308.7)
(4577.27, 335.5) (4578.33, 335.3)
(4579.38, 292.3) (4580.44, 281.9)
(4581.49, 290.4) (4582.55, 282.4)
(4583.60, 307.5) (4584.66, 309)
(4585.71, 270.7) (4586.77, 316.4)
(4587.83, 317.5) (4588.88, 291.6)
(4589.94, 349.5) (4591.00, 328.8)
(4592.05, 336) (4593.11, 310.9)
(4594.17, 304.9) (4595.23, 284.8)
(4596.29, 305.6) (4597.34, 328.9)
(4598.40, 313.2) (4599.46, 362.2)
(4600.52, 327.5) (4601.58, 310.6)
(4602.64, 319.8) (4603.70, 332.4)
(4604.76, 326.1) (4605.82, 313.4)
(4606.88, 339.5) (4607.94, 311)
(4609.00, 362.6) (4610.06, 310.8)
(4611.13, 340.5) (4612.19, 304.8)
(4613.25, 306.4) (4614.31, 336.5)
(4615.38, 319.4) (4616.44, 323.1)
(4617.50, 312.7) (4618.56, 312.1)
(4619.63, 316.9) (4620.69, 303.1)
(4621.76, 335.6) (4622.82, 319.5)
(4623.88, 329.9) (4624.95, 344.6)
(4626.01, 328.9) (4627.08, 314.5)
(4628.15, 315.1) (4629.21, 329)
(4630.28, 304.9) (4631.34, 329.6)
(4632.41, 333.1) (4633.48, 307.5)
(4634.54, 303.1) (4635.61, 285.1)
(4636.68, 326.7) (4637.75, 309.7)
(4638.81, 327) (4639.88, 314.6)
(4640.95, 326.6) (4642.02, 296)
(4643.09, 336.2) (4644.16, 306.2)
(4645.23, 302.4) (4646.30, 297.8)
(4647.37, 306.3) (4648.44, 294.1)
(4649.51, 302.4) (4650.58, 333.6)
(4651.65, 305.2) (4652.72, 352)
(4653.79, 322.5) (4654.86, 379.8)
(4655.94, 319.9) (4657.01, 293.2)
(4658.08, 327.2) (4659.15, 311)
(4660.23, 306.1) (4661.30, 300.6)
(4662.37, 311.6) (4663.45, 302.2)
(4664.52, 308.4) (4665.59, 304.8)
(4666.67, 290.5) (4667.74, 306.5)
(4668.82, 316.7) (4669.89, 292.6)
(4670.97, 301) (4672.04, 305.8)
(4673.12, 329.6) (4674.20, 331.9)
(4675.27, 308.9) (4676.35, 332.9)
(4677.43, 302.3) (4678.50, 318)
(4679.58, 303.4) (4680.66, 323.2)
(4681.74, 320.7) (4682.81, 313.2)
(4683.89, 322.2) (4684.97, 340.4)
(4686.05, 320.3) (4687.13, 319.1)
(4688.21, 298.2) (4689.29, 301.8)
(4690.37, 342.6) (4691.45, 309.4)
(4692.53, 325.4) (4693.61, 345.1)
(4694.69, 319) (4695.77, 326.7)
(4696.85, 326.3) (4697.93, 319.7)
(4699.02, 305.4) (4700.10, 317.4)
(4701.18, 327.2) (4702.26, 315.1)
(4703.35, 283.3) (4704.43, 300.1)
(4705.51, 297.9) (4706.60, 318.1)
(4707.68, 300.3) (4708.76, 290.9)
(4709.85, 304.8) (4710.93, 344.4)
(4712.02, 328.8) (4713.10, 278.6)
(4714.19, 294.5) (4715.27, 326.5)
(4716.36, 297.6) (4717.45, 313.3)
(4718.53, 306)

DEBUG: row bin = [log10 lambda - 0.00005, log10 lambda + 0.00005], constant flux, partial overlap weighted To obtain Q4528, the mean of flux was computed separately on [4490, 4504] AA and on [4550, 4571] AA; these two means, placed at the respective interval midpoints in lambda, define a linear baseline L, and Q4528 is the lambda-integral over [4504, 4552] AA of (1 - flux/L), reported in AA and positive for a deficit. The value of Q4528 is 1.16 AA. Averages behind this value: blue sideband 317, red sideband 319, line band 310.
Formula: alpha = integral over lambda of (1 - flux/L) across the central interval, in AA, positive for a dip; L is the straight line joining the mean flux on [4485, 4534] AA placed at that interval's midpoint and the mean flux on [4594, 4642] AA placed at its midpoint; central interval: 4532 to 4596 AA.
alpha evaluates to 1.79 AA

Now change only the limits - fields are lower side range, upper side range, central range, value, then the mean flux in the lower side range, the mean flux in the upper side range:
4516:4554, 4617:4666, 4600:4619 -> -0.6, 303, 316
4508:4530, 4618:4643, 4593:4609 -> -0.2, 317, 318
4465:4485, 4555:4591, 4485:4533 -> -1.8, 301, 315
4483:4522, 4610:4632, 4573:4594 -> 0.7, 325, 321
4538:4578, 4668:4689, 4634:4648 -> 0.2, 314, 315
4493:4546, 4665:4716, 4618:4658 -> -0.6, 312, 314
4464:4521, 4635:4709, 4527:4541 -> 1.2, 316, 314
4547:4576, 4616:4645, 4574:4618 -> 0.2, 318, 318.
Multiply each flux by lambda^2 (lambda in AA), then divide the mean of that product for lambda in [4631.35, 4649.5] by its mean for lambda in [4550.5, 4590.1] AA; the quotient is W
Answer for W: 1.02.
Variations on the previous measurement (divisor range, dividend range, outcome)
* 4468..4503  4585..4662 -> 1.09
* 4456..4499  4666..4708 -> 1.13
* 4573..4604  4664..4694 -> 1.05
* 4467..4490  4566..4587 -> 1.06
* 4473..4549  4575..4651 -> 1.06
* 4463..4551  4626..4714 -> 1.09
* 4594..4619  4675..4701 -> 1.03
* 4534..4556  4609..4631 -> 1.10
